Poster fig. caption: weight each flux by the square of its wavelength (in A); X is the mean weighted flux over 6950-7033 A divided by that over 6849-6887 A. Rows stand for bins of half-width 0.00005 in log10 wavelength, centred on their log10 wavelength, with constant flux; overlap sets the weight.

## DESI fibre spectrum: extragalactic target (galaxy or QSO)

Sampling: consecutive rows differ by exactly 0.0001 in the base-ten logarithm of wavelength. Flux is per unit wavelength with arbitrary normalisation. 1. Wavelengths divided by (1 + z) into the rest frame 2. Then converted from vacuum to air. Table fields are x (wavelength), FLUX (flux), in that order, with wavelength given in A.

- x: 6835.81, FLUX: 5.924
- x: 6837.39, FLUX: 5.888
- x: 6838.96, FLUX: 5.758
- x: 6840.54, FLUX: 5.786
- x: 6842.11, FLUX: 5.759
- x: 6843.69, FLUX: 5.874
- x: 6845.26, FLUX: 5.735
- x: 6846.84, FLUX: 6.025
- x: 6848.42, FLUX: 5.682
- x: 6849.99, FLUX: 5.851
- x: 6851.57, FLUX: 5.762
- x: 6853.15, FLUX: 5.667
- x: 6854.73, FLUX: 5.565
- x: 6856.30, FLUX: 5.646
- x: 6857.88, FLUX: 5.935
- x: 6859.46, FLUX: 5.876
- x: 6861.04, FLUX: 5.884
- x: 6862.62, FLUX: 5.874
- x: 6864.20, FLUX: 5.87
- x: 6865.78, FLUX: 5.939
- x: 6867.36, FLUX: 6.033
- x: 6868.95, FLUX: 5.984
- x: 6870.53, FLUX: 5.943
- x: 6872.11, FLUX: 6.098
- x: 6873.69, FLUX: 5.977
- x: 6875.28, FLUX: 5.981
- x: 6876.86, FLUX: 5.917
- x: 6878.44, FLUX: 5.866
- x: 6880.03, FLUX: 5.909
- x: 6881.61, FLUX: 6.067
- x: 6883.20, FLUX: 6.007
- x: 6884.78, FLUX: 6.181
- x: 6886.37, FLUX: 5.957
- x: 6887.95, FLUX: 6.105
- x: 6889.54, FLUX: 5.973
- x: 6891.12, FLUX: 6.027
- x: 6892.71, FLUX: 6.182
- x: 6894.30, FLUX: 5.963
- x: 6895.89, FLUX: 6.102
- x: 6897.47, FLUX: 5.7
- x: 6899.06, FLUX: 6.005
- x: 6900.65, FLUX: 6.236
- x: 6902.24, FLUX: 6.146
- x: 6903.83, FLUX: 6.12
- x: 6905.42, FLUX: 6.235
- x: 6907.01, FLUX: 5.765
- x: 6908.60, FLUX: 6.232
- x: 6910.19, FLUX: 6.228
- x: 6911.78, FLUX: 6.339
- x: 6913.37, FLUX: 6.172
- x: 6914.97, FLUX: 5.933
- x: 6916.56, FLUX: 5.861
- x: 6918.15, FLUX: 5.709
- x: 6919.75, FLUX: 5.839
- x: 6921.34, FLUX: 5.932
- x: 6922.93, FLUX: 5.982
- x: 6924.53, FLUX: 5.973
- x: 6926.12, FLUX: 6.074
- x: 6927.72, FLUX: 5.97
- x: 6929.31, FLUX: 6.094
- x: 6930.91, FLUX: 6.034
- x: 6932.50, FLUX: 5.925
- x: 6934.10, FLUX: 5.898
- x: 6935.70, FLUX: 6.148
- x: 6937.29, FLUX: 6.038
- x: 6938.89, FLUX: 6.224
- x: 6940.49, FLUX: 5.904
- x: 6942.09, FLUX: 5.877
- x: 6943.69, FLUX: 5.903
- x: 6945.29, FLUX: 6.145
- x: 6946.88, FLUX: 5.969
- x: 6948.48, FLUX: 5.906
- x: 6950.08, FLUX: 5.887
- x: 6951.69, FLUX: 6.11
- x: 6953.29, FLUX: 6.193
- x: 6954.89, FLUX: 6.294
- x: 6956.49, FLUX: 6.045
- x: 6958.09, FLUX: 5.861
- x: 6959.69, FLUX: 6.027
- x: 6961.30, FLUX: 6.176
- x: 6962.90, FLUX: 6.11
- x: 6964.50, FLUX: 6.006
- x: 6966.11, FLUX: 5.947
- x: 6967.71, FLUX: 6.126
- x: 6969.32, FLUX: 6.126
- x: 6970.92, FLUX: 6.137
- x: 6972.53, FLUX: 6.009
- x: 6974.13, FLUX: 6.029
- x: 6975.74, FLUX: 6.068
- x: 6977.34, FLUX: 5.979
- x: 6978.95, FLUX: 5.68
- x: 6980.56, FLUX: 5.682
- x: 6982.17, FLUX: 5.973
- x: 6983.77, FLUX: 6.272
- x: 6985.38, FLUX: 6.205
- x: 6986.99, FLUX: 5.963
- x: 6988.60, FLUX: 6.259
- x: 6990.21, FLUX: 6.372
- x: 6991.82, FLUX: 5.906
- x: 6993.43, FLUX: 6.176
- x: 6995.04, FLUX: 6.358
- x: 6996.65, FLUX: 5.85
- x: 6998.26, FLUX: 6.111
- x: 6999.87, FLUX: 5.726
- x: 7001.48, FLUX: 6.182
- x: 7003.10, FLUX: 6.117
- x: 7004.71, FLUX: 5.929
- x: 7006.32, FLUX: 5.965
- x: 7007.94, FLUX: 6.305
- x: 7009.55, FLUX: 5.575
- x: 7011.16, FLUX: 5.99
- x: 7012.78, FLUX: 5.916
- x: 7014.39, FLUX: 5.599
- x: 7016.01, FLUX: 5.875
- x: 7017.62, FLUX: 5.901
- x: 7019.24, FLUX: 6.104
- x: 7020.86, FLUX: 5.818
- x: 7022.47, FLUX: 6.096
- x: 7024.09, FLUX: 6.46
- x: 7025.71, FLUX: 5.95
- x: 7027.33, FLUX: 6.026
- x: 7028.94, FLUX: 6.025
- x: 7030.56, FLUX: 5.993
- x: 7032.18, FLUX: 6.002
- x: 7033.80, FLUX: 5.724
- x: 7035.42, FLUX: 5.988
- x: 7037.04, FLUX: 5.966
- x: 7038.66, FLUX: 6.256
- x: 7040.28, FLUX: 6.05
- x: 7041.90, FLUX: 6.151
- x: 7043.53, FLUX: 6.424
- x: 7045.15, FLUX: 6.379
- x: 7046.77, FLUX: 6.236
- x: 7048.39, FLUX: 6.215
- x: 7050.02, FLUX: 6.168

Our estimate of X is 1.06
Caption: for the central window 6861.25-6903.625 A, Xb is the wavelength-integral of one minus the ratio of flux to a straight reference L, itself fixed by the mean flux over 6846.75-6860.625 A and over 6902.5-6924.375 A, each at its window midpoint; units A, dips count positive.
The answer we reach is -0.8 A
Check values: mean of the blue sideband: 5.77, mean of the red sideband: 6.03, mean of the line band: 6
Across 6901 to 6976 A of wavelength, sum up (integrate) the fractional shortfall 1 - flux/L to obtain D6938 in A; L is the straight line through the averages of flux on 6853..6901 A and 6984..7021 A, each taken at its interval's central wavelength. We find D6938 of -0.68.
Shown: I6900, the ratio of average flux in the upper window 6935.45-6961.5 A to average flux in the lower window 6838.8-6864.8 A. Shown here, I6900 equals 1.04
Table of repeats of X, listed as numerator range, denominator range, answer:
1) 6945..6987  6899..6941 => 1.01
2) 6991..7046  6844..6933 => 1.05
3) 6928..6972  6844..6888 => 1.05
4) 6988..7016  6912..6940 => 1.03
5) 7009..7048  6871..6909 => 1.04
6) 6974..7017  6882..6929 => 1.02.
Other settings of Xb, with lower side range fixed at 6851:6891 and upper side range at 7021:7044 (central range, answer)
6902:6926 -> -0.27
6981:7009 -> -0.25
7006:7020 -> 0.32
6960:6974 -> -0.16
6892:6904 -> -0.21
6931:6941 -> -0.08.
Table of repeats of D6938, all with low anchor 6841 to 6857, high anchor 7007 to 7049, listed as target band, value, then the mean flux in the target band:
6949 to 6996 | -0.90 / 6.07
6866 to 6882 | -0.48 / 5.97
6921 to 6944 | -0.43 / 6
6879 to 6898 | -0.64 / 6.02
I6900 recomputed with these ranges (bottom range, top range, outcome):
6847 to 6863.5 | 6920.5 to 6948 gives 1.04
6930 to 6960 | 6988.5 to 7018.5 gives 1.00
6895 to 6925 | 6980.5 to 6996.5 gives 1.02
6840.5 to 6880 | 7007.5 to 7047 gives 1.03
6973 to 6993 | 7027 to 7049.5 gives 1.01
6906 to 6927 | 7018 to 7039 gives 1.00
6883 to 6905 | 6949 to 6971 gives 1.00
